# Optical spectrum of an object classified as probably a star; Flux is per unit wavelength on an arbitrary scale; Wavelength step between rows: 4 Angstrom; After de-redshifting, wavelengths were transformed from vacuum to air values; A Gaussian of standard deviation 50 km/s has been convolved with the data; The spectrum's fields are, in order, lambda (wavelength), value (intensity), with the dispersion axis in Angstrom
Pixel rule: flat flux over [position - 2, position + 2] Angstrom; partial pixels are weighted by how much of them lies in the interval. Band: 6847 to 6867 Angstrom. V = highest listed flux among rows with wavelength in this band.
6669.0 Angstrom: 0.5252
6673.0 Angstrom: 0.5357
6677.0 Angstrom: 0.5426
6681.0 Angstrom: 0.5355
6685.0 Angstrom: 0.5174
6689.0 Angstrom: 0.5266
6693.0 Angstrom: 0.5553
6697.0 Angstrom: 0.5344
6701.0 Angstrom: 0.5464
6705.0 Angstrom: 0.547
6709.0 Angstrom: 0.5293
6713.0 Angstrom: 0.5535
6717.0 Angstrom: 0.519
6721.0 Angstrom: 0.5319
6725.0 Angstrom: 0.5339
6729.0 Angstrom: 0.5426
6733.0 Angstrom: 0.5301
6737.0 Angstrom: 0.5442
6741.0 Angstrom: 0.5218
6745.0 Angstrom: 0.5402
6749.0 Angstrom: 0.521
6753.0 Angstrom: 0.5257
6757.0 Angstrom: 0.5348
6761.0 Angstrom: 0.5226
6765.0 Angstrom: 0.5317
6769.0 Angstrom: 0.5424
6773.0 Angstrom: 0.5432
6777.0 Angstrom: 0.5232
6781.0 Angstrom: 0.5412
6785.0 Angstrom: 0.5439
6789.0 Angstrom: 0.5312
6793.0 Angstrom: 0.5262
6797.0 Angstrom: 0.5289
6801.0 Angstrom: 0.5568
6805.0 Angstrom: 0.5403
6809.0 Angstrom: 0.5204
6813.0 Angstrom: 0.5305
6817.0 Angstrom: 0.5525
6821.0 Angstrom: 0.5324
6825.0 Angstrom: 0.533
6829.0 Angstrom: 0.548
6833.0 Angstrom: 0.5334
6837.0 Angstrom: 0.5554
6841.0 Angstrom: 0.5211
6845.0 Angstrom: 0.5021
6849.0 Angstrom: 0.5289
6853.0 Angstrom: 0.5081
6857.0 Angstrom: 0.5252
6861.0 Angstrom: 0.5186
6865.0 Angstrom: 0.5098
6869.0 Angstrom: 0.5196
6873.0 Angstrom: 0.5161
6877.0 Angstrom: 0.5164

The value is 0.5289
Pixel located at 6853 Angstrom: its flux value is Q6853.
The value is 0.5081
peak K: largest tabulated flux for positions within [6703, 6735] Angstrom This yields 0.5535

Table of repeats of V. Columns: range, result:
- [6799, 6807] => 0.5568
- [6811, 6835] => 0.5525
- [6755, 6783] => 0.5432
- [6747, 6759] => 0.5348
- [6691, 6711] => 0.5553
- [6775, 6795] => 0.5439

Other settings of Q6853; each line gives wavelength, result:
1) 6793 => 0.5262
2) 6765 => 0.5317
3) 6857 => 0.5252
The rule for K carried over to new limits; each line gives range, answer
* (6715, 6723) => 0.5319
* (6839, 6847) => 0.5211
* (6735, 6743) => 0.5442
